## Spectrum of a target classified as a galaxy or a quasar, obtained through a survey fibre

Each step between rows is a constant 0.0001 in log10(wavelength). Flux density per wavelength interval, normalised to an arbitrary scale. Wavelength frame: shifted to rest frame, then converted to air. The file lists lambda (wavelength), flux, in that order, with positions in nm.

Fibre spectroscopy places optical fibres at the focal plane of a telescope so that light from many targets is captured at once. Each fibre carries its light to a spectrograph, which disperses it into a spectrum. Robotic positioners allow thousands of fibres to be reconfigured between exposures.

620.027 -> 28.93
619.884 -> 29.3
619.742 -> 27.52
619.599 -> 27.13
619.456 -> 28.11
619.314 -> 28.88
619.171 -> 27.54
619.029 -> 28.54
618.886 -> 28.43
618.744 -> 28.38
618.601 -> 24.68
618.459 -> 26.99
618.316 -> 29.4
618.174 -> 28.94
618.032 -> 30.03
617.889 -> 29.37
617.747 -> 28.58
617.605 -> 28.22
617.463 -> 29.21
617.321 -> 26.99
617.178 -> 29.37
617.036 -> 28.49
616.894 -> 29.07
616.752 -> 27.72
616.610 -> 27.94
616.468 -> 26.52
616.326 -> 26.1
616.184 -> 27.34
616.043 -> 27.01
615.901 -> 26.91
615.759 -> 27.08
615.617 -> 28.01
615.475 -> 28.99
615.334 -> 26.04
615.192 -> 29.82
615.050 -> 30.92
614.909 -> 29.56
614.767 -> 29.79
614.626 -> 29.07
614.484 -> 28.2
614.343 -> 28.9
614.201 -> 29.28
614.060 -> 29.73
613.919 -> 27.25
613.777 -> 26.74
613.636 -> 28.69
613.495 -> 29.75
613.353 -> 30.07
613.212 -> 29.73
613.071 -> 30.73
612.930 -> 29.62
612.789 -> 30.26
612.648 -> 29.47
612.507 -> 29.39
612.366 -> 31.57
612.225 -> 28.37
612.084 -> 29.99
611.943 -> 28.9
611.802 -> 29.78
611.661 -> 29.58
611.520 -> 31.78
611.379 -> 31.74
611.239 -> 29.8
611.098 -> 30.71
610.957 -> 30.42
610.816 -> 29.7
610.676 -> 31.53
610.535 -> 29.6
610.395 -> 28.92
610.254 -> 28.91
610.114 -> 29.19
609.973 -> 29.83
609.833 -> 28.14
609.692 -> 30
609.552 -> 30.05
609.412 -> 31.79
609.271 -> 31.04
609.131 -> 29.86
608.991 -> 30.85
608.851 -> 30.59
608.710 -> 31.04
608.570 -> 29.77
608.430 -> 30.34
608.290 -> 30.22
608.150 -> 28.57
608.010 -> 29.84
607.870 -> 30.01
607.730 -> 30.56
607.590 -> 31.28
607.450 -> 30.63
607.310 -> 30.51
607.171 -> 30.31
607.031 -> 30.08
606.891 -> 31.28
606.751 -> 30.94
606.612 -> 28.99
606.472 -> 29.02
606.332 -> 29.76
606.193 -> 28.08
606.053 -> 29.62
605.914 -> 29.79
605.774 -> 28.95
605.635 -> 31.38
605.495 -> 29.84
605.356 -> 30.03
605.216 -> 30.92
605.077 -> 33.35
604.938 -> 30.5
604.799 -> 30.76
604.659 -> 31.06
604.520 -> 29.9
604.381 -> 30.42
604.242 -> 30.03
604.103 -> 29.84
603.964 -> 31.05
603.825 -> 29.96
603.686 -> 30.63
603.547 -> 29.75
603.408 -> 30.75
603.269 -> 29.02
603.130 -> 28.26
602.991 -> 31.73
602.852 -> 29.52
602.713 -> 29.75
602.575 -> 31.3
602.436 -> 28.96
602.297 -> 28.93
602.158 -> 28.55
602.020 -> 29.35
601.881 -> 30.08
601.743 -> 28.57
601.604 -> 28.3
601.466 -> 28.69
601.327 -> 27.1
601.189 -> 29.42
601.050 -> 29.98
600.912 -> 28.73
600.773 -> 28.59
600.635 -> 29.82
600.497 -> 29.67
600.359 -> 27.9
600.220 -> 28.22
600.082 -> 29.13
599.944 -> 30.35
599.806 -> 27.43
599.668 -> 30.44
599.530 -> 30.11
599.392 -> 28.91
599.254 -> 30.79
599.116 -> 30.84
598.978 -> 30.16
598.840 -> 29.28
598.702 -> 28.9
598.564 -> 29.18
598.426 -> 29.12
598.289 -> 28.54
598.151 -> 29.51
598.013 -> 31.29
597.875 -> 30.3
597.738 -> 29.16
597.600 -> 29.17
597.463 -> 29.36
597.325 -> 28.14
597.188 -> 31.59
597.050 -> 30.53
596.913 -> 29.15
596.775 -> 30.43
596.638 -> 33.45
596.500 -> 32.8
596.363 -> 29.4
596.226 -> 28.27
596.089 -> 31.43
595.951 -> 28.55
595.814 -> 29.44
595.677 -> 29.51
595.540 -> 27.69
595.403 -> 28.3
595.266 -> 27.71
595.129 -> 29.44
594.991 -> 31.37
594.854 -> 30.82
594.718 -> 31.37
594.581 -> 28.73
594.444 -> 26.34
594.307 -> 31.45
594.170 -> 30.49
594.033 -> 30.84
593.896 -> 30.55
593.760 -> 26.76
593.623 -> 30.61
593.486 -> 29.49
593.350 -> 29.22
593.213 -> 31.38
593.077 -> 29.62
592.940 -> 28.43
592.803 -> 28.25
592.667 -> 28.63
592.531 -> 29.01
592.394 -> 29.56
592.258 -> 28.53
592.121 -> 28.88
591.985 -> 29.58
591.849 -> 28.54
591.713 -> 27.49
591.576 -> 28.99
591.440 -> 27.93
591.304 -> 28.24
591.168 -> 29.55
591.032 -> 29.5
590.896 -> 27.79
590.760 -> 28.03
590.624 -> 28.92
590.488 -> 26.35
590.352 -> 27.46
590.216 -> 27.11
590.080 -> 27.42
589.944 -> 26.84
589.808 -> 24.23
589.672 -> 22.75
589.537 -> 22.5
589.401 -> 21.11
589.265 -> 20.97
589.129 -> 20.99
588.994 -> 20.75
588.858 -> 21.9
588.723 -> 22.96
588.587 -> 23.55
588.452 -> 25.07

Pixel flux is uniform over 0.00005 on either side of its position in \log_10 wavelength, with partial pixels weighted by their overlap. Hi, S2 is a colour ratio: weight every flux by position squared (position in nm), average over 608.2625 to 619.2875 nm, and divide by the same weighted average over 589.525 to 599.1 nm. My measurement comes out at 1.07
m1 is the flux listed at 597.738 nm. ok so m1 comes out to 29.16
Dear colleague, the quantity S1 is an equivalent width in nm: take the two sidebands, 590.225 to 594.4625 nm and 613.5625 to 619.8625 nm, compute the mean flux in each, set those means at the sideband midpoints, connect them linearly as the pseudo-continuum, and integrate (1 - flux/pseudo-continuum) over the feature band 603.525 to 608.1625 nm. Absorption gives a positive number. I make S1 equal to -0.28 nm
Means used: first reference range 28.9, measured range 30.3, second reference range 28.2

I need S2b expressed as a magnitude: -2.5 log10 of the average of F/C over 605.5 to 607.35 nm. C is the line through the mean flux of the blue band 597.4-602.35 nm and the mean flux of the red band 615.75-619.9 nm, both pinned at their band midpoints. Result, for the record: -0.04 mag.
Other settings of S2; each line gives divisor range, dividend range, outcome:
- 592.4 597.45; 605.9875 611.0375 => 1.06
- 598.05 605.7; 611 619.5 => 1.01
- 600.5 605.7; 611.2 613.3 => 1.04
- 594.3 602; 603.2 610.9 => 1.05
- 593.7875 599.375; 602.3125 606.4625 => 1.04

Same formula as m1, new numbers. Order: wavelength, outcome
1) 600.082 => 29.13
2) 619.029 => 28.54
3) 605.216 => 30.92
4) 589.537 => 22.5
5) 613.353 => 30.07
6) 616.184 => 27.34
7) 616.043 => 27.01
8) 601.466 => 28.69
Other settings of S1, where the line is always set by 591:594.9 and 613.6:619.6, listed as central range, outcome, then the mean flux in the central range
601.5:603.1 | -0.035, 29.5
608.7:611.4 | -0.153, 30.1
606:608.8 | -0.138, 30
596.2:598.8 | -0.077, 29.9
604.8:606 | -0.078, 30.6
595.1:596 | 0.016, 28.7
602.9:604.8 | -0.093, 30.2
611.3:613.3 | -0.115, 30.1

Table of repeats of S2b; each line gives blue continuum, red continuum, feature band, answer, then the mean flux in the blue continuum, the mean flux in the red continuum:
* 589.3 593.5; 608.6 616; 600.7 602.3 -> -0.01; 27.7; 29.6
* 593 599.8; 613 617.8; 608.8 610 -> -0.05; 29.8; 28.5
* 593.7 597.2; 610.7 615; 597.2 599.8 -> 0.01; 29.8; 29.6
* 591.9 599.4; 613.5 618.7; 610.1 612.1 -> -0.05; 29.6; 28.3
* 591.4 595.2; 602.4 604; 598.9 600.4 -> 0.01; 29.4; 30.1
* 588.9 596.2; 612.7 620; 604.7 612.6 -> -0.07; 28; 28.5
